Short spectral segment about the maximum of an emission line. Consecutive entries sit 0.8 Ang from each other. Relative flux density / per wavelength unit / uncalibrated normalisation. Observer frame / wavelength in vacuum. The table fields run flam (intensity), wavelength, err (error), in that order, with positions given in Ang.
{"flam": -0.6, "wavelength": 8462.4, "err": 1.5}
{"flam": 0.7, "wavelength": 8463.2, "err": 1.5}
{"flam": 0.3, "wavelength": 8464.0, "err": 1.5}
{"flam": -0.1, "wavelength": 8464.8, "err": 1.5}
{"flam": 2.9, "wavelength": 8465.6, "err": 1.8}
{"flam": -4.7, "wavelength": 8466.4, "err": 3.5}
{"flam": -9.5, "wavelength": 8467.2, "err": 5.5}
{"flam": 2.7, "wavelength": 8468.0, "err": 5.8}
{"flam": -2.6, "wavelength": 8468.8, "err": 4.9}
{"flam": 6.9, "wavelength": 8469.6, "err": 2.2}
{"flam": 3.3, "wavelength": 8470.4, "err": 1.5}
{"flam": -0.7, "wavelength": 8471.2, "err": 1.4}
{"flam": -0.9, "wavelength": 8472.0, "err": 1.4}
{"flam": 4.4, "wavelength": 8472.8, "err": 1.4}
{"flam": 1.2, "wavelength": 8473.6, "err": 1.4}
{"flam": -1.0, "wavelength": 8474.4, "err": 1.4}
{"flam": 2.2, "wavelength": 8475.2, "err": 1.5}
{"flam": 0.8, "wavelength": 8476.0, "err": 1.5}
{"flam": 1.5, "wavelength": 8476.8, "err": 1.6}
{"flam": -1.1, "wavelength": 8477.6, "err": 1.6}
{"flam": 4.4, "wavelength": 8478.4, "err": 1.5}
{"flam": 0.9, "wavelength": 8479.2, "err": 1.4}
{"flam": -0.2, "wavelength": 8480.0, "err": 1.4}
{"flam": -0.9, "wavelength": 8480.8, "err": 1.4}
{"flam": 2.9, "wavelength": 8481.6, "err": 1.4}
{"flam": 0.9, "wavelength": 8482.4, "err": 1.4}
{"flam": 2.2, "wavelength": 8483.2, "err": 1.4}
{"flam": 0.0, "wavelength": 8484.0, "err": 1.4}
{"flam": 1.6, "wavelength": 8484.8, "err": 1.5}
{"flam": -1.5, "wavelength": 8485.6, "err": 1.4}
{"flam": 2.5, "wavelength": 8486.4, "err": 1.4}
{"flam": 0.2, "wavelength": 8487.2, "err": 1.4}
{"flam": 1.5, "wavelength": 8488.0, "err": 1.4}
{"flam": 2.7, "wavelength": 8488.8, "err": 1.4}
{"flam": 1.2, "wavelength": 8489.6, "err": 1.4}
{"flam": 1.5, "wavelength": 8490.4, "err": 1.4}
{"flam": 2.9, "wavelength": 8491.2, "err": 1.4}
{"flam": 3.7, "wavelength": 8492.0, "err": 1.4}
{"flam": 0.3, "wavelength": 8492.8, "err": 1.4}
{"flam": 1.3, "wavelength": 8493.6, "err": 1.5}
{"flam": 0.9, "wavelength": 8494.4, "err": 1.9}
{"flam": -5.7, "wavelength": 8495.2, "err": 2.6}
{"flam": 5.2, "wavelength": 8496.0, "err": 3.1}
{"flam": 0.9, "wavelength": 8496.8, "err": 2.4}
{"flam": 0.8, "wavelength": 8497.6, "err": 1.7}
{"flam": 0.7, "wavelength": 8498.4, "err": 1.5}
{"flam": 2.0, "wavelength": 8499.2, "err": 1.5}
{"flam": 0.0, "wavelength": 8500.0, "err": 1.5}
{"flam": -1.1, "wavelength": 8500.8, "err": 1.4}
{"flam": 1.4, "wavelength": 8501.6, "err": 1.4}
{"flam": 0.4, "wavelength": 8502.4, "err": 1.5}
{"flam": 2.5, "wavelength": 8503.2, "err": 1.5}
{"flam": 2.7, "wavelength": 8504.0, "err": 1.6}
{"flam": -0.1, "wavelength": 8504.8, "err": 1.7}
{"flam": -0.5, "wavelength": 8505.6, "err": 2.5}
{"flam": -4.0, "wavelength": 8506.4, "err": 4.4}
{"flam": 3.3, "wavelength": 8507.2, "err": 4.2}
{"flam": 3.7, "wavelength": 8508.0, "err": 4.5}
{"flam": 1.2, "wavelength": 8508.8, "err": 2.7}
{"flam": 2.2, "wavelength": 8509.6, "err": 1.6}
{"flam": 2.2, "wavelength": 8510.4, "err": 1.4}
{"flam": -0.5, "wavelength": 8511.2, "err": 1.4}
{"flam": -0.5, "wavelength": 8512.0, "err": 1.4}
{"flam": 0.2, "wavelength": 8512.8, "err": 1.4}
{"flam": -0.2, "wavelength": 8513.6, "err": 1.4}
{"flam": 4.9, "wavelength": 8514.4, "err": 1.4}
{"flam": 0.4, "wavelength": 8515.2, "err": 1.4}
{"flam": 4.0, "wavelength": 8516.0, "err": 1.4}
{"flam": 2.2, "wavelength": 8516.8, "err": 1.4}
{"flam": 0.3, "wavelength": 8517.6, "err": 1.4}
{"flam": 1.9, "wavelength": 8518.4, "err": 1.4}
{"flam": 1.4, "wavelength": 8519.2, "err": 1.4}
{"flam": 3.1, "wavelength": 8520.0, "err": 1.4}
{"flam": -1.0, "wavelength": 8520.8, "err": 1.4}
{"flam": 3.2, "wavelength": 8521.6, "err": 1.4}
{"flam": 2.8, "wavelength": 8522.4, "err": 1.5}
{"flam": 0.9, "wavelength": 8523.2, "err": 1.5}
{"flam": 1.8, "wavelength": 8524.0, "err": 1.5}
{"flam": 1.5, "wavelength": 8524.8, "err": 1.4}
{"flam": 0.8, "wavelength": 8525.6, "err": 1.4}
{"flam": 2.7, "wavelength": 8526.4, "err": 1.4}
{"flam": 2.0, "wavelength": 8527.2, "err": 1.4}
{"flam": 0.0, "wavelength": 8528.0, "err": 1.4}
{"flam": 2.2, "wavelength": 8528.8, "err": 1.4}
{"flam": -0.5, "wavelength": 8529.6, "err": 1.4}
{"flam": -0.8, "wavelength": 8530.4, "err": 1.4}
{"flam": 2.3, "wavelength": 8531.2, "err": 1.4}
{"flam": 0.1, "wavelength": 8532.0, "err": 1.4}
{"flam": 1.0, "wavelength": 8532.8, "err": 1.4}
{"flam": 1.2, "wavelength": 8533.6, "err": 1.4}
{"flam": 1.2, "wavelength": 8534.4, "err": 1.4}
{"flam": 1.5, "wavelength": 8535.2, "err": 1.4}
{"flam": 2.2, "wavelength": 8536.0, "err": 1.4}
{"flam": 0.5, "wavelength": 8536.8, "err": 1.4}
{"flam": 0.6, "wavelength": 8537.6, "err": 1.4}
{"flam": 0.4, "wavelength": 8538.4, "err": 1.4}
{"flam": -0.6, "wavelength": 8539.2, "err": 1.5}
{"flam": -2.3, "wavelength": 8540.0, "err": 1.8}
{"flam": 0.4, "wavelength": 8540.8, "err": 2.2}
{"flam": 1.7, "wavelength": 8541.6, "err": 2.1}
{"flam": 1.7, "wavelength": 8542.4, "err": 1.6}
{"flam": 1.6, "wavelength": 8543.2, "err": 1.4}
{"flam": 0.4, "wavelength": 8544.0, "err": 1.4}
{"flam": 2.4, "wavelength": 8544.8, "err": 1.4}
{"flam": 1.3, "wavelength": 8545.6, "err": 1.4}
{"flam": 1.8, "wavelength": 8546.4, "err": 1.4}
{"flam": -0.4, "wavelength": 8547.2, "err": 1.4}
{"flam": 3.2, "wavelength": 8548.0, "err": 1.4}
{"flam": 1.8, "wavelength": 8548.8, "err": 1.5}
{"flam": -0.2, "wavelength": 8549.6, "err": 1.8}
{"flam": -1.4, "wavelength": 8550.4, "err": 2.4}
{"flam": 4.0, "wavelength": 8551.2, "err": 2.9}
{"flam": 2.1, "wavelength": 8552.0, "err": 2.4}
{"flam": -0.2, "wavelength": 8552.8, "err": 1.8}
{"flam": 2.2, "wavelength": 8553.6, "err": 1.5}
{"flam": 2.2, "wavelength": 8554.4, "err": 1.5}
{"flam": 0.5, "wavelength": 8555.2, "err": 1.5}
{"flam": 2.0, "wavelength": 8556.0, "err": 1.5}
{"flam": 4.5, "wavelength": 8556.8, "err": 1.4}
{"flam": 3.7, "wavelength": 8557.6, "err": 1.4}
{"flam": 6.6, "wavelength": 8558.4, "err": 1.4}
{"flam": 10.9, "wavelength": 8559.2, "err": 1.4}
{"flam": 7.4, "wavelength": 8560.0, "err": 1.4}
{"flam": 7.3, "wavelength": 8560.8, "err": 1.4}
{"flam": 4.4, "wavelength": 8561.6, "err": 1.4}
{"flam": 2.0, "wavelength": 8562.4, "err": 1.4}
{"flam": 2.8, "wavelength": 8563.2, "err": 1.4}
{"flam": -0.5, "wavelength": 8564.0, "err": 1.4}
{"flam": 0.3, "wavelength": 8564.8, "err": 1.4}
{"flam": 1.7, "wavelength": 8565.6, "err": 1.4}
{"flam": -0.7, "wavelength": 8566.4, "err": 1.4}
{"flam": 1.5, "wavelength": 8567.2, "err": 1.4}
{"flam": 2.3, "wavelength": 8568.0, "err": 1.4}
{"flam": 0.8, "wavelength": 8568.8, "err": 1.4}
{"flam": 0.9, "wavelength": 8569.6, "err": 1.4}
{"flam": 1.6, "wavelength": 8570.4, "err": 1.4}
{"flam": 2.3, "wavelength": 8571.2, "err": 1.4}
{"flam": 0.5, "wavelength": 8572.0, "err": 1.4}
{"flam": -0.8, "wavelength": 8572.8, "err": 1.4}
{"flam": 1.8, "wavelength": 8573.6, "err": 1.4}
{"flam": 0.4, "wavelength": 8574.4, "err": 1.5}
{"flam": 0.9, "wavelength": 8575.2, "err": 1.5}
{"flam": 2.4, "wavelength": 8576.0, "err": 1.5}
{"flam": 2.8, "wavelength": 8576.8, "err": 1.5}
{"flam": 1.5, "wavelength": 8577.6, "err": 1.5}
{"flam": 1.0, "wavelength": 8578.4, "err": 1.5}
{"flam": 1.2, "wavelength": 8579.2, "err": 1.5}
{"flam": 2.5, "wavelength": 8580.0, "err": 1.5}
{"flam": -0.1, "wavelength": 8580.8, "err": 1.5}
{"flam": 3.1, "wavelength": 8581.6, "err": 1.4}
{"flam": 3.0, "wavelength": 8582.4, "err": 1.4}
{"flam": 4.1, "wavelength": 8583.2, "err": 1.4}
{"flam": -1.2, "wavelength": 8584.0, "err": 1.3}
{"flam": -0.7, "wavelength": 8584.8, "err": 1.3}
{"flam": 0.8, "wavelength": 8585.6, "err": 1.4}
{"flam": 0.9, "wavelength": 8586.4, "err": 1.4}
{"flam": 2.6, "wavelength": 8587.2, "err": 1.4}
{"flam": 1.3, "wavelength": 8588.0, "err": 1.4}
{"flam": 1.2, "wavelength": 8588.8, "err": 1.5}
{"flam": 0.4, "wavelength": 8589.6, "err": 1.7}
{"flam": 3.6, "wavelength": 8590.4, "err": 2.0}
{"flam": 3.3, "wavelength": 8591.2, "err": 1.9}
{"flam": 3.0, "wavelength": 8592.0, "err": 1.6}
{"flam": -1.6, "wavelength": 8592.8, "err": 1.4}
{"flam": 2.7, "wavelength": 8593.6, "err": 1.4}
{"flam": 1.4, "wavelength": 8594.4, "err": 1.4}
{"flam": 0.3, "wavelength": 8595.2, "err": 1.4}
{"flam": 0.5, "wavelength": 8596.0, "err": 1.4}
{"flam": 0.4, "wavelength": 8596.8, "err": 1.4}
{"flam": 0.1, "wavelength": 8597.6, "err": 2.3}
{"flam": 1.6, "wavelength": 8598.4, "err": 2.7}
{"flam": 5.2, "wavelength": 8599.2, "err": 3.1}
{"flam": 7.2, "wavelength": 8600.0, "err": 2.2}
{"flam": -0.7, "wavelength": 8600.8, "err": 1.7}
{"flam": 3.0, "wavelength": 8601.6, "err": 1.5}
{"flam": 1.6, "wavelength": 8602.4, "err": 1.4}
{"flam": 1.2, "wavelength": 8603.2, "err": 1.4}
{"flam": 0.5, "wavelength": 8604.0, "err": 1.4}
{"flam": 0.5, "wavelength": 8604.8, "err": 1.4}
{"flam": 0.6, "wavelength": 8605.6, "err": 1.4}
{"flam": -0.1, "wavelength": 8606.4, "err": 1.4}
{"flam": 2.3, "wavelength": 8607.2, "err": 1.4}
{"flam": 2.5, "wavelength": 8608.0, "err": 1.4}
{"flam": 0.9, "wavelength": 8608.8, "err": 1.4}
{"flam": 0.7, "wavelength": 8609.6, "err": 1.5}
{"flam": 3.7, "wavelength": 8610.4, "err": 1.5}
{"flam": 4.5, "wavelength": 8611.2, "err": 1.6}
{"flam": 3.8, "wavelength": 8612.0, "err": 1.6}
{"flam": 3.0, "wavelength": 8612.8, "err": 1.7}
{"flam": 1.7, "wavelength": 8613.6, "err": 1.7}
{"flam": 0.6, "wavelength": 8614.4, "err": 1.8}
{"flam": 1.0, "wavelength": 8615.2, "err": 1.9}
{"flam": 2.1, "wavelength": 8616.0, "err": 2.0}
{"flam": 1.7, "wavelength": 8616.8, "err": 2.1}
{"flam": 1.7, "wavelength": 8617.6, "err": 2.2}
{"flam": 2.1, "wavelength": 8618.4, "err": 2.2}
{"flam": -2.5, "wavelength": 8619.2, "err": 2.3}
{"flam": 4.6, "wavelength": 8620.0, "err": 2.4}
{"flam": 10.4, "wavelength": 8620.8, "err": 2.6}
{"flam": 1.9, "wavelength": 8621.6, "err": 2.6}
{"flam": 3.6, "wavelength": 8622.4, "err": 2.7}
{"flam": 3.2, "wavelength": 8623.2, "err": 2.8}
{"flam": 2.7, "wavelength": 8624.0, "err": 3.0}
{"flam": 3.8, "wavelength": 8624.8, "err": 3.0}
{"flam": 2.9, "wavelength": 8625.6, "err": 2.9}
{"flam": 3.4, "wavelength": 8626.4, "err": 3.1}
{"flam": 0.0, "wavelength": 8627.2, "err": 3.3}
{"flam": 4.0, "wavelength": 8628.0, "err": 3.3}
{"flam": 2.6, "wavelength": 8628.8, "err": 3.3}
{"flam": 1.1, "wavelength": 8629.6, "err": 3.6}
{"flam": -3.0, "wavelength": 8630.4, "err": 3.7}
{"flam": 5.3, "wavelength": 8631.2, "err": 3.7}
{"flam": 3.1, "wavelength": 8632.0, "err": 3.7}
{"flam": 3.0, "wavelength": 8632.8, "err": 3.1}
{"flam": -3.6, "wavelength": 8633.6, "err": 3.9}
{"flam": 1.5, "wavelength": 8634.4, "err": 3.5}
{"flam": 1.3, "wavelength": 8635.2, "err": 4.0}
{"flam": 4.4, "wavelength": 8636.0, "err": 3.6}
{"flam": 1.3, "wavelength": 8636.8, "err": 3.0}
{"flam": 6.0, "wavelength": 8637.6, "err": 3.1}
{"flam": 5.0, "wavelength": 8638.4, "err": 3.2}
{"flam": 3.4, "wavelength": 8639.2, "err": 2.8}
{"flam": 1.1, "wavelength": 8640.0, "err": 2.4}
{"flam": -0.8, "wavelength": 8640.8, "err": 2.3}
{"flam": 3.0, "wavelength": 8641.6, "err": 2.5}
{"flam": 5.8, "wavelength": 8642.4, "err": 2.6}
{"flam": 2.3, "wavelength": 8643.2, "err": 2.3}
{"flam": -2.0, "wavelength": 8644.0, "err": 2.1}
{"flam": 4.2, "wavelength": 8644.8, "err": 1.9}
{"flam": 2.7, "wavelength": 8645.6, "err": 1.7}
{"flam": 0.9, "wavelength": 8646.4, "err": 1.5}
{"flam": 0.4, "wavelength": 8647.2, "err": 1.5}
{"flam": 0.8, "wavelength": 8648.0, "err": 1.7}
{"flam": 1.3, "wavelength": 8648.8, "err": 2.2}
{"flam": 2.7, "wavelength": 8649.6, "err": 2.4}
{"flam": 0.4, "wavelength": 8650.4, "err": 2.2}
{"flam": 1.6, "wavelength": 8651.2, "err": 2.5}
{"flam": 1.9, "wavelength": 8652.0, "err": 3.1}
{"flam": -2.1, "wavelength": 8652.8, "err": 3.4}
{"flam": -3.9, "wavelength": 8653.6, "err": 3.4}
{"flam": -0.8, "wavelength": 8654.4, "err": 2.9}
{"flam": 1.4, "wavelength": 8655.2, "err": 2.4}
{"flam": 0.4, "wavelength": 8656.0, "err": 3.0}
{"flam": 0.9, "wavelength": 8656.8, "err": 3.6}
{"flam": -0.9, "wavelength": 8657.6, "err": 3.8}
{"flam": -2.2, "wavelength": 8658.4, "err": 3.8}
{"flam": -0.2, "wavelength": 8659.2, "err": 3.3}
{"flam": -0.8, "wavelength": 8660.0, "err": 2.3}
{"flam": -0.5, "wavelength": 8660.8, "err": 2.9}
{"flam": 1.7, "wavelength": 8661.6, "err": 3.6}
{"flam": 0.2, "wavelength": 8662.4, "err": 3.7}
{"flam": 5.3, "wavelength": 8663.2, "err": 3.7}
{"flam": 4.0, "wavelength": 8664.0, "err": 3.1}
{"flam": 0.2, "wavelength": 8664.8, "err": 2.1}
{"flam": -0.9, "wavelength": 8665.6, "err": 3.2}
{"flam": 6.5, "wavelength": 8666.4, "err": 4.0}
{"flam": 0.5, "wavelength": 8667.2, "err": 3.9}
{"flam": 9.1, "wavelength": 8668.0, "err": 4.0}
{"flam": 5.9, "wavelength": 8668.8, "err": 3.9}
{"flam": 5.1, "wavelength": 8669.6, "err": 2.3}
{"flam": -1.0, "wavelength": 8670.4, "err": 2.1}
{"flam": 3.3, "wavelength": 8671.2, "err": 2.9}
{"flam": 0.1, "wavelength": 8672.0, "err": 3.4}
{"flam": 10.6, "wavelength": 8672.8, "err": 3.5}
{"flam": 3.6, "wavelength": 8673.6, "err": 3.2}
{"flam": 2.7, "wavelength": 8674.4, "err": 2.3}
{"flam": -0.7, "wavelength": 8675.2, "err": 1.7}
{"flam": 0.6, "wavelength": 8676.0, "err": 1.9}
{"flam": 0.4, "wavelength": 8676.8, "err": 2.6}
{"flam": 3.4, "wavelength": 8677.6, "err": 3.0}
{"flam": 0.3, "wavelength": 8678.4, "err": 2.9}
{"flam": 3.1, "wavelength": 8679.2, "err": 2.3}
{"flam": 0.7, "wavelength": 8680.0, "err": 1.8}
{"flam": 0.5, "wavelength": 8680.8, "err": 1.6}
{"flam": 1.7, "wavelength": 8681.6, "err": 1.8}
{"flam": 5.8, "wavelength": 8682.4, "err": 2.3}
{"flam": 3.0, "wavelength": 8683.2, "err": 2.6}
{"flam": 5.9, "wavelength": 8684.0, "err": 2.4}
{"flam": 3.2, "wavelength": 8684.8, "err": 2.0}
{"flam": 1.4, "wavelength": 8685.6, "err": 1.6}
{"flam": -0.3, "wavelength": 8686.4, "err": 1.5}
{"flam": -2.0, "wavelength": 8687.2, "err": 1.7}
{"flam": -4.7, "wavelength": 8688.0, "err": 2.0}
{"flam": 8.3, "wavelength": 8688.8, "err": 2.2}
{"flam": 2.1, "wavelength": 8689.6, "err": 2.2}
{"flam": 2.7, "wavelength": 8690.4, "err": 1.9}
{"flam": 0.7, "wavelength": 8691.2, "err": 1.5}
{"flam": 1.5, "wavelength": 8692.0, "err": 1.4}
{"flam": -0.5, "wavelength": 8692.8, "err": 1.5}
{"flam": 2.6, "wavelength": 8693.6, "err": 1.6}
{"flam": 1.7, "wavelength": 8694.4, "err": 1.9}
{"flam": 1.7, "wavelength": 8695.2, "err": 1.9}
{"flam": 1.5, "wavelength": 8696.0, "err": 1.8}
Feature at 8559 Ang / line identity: H-beta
